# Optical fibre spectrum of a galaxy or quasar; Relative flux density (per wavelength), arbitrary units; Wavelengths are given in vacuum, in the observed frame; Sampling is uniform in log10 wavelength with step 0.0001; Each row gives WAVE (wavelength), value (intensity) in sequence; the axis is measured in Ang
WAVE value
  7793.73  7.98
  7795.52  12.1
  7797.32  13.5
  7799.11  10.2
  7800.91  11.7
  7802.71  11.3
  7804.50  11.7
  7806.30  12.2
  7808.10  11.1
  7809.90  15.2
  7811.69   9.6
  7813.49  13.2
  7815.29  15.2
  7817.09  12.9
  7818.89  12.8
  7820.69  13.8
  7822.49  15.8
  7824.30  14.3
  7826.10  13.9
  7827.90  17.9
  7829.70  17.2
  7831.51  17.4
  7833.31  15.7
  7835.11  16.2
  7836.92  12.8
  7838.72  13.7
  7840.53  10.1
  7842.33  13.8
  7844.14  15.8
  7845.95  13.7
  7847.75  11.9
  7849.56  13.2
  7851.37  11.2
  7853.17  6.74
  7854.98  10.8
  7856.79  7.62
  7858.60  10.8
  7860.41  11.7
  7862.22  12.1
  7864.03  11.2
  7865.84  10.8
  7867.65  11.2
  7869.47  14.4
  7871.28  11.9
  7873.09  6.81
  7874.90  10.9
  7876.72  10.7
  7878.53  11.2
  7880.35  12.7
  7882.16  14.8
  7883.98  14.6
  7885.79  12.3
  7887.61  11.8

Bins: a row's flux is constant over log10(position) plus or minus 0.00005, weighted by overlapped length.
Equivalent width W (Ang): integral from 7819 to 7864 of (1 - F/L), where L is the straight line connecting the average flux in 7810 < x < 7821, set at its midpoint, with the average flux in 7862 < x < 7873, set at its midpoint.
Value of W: -3.2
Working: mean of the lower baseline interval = 13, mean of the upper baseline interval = 11.5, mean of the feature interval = 13.2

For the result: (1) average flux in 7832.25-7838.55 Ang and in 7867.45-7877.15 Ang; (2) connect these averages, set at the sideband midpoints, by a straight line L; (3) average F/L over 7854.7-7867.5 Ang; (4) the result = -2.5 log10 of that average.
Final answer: 0.13 mag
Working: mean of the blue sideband 14.8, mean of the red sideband 11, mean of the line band 10.7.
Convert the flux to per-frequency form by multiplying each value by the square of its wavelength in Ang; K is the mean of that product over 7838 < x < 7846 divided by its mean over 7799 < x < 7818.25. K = 1.1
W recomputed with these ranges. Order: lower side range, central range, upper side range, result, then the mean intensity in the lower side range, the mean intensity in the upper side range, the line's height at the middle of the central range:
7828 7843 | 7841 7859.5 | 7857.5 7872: 2.5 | 14.8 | 11.7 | 13.2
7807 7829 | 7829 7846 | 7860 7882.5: -2.2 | 13.8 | 11.5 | 13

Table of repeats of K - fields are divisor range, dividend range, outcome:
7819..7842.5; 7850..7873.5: 0.73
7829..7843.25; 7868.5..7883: 0.81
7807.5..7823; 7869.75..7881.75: 0.85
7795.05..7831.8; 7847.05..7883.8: 0.84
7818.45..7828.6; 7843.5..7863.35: 0.77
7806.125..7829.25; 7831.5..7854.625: 0.95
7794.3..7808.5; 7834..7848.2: 1.18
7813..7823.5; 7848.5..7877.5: 0.78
